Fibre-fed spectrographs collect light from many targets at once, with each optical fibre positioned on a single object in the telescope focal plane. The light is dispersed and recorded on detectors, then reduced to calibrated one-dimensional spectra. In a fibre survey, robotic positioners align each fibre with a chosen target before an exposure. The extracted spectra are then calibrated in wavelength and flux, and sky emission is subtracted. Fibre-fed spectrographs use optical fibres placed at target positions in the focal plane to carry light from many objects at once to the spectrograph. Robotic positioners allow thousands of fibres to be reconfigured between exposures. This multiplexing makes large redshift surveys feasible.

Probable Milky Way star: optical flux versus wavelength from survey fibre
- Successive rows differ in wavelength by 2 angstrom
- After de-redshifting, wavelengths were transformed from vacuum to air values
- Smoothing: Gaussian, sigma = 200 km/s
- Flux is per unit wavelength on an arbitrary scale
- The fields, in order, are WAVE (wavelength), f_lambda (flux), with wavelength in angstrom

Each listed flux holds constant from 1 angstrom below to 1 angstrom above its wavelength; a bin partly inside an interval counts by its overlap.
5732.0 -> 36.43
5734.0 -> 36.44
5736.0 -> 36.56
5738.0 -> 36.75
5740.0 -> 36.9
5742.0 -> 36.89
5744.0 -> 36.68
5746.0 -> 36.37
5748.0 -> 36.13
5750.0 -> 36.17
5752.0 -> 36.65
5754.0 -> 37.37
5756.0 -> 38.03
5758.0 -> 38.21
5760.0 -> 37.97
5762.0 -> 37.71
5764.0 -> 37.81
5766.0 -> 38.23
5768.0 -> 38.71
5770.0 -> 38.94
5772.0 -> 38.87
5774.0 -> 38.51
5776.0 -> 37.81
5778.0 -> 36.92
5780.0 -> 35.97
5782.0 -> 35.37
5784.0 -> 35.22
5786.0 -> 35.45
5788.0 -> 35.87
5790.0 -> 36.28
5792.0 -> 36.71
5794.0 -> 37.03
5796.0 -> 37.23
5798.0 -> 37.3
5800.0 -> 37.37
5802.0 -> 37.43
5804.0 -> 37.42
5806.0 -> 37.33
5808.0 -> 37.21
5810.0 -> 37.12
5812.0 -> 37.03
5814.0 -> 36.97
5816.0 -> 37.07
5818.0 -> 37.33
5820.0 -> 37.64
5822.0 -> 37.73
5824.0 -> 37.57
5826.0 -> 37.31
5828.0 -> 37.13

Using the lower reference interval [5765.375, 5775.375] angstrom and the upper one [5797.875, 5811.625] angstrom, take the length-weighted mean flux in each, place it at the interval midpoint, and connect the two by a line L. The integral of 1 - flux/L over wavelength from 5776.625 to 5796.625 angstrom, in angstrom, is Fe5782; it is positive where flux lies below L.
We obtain 0.9 angstrom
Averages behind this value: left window 38.6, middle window 36.2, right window 37.3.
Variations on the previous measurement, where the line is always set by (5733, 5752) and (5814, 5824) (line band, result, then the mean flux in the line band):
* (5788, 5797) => 0.1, 36.7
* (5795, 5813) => 0.0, 37.3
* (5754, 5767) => -0.4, 37.9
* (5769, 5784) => -0.2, 37.3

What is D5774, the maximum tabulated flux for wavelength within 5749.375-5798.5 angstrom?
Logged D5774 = 38.94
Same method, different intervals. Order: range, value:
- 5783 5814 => 37.43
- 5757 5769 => 38.71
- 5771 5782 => 38.87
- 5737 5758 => 38.21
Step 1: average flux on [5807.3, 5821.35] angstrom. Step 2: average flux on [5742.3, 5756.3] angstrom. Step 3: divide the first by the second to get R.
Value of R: 1.01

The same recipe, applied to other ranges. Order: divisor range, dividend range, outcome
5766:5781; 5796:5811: 0.98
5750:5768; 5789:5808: 0.98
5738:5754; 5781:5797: 0.99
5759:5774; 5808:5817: 0.97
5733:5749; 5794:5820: 1.02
